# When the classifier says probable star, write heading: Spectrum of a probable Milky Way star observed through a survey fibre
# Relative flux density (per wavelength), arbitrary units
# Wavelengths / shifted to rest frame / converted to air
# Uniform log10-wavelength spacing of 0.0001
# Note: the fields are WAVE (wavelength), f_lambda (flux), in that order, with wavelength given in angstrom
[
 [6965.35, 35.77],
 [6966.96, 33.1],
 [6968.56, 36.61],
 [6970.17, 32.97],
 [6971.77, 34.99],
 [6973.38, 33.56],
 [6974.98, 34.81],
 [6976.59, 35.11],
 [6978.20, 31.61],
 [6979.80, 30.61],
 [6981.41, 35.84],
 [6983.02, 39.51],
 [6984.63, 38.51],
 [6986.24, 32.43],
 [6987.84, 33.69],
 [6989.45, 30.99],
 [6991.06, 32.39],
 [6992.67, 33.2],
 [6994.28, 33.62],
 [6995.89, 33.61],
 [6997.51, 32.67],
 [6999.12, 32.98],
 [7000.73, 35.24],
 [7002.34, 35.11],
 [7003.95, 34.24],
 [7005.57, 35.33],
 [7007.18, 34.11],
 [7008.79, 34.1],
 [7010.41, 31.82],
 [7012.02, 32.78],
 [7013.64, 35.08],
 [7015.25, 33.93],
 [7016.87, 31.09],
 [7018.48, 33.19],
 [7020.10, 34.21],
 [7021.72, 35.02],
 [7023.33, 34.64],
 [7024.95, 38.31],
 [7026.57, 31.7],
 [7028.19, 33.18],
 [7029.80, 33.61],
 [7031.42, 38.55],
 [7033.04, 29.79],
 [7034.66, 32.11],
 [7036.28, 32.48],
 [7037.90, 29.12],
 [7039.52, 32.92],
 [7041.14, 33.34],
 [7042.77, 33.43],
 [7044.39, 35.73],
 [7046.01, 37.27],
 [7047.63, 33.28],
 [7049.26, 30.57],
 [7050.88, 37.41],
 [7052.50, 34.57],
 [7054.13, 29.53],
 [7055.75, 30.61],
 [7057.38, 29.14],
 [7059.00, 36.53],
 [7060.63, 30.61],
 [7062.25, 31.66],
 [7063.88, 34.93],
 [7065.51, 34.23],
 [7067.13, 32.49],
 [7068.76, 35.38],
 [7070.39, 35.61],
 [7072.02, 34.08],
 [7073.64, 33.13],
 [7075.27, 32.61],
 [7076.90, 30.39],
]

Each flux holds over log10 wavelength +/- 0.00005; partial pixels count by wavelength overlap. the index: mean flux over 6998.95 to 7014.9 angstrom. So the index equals 34.1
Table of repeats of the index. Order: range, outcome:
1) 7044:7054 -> 34.4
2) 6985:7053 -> 33.7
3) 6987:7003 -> 33.3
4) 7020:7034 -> 34.3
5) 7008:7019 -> 33.1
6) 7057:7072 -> 33.6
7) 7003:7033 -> 34.1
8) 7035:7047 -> 33.4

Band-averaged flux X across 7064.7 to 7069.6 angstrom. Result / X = 34.1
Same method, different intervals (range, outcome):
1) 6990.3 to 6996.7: 33.2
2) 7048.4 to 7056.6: 32.5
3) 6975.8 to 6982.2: 33.3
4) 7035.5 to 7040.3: 31.5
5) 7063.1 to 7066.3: 34.5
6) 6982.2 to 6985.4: 39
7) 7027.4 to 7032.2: 35.2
